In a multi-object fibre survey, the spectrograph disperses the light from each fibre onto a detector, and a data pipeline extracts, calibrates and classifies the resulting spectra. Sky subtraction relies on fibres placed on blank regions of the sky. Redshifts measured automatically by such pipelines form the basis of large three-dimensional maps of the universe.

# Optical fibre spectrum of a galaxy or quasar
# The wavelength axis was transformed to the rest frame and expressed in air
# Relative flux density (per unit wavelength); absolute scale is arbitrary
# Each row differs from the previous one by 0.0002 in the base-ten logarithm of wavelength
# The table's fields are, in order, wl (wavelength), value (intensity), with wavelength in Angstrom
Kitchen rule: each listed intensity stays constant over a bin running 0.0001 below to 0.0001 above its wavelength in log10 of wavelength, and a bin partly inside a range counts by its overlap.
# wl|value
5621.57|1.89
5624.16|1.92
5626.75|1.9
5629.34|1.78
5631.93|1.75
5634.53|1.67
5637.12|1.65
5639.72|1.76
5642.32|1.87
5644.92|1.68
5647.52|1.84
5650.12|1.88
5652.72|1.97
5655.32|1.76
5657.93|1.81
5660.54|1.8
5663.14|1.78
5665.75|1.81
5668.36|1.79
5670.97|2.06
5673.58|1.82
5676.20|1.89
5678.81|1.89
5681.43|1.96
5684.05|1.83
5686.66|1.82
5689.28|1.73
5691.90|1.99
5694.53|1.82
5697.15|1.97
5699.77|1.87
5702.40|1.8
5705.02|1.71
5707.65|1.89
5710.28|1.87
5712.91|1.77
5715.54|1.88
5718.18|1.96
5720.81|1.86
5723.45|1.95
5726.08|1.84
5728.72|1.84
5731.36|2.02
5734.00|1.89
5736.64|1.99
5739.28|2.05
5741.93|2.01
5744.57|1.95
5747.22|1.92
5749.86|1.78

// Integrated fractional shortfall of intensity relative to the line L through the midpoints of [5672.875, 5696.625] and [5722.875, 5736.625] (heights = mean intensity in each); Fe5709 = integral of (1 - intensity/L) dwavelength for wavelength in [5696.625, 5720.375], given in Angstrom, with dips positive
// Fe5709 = 0.46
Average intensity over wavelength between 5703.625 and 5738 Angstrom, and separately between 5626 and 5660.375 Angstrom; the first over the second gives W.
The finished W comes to 1.05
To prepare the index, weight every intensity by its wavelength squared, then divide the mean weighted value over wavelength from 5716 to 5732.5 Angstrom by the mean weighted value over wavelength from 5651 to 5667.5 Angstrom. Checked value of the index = 1.07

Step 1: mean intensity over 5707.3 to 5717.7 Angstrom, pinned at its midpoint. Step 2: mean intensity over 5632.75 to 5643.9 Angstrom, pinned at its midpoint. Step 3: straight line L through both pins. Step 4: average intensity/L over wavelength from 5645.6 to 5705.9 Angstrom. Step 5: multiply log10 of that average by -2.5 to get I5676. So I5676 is -0.033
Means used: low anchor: 1.74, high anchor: 1.86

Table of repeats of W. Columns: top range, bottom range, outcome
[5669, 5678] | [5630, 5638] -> 1.12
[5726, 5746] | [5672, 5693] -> 1.05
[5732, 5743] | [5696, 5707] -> 1.08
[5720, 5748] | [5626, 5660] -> 1.08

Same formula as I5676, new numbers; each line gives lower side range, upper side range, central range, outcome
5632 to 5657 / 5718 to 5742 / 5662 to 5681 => -0.02 mag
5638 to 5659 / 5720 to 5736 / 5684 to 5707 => 0.02 mag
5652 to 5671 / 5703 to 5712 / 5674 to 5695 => -0.02 mag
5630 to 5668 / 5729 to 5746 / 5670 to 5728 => 0.01 mag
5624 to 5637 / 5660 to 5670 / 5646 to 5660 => -0.03 mag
